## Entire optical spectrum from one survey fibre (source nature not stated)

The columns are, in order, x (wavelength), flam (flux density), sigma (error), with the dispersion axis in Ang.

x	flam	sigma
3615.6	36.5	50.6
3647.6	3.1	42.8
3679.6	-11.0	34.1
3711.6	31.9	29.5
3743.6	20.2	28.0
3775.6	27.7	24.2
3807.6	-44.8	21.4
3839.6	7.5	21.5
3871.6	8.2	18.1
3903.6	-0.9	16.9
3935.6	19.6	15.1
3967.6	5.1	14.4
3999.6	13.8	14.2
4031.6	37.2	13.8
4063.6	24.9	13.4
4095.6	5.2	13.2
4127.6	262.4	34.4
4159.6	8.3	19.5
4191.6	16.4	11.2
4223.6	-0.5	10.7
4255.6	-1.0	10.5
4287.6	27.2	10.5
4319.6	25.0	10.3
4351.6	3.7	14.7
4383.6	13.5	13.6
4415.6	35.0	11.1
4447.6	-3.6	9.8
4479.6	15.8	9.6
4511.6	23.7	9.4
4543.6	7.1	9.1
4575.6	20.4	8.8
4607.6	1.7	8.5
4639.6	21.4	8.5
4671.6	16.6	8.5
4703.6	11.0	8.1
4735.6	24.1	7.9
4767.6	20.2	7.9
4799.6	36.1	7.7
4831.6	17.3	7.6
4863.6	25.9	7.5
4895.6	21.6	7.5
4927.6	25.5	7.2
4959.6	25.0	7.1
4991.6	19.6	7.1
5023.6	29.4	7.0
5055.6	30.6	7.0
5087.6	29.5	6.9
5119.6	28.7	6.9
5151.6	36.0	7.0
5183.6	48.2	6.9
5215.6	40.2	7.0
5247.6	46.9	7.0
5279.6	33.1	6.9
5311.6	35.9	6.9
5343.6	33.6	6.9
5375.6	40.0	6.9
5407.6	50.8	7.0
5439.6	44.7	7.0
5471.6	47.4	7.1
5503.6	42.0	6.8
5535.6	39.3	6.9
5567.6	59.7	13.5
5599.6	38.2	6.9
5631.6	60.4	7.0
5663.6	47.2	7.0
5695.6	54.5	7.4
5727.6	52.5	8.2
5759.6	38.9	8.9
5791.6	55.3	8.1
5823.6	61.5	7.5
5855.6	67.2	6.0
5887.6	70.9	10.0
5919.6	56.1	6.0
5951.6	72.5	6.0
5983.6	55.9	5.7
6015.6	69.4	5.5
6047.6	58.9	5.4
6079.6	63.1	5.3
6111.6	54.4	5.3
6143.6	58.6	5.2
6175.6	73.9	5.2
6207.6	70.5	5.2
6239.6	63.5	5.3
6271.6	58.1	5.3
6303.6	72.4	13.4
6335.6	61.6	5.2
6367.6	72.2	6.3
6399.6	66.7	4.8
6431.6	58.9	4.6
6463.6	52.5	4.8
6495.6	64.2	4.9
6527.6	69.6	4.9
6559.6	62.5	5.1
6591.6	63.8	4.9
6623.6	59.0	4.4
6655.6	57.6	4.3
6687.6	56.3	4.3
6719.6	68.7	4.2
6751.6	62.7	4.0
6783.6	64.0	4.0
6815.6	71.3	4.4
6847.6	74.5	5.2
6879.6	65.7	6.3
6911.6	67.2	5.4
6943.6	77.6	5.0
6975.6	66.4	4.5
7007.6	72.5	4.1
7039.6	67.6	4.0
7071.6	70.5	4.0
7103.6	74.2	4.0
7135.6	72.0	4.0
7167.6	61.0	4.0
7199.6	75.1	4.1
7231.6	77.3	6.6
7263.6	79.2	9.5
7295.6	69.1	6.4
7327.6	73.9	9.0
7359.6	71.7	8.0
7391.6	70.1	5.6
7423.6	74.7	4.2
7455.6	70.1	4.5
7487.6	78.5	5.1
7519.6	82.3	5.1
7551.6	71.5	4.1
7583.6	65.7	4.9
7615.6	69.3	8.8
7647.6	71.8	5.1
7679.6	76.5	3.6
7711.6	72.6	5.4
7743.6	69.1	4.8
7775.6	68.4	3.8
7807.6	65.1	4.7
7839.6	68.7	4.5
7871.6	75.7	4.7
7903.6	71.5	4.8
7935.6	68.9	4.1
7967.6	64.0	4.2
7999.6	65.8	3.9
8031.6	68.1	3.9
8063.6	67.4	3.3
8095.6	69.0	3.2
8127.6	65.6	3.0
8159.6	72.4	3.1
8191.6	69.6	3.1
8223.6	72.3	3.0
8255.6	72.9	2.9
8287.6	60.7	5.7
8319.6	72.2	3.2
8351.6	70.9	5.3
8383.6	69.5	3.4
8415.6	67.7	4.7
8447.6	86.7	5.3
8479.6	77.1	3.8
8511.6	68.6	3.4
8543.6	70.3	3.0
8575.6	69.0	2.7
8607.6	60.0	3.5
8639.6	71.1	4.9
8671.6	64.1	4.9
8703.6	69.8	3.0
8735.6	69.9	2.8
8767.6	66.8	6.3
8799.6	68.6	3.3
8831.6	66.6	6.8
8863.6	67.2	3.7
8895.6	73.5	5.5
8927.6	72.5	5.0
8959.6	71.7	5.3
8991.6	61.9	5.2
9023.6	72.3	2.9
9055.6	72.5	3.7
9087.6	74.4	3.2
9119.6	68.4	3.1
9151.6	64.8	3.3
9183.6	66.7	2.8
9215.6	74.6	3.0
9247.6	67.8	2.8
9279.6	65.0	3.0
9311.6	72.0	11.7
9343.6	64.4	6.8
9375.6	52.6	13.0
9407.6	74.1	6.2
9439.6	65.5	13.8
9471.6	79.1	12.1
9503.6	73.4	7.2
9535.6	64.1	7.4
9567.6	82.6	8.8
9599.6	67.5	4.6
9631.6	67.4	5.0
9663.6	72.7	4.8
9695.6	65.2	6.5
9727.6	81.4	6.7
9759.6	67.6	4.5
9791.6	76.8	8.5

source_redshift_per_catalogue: 0.288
